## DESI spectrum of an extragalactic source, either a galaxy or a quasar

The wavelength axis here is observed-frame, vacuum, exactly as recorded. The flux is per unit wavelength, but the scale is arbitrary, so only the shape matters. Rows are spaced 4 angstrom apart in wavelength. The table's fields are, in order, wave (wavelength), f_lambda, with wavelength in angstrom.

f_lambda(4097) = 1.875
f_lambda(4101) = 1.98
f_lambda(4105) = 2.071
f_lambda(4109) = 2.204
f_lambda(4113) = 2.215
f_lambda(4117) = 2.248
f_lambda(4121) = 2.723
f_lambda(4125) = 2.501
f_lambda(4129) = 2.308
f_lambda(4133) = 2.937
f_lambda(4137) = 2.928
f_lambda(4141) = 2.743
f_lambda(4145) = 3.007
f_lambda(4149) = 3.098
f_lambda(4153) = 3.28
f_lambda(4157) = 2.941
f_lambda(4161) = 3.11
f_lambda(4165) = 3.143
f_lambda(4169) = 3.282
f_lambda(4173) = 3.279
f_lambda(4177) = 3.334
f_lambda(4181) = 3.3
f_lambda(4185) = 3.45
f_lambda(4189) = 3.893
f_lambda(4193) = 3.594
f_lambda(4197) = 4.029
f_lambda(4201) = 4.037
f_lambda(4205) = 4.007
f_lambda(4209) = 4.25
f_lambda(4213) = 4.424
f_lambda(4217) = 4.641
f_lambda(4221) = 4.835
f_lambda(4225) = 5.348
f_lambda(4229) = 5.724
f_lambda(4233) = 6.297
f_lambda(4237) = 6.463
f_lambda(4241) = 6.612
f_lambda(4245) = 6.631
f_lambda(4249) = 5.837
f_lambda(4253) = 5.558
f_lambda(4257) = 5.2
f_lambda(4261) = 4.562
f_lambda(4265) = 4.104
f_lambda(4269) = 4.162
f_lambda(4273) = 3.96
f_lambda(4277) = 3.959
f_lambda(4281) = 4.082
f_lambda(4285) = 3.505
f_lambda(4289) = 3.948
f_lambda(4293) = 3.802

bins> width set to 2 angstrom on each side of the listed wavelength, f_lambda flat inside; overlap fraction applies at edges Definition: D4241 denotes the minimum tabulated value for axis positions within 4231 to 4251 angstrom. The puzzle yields 5.837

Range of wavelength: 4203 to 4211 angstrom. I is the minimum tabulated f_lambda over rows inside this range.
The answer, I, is 4.007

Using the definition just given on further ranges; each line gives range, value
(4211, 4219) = 4.424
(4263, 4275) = 3.96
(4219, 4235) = 4.835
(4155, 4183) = 2.941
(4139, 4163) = 2.743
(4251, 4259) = 5.2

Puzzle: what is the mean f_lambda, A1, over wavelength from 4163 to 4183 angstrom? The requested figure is 3.27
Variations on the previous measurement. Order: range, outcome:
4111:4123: 2.4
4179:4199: 3.65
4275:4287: 3.85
